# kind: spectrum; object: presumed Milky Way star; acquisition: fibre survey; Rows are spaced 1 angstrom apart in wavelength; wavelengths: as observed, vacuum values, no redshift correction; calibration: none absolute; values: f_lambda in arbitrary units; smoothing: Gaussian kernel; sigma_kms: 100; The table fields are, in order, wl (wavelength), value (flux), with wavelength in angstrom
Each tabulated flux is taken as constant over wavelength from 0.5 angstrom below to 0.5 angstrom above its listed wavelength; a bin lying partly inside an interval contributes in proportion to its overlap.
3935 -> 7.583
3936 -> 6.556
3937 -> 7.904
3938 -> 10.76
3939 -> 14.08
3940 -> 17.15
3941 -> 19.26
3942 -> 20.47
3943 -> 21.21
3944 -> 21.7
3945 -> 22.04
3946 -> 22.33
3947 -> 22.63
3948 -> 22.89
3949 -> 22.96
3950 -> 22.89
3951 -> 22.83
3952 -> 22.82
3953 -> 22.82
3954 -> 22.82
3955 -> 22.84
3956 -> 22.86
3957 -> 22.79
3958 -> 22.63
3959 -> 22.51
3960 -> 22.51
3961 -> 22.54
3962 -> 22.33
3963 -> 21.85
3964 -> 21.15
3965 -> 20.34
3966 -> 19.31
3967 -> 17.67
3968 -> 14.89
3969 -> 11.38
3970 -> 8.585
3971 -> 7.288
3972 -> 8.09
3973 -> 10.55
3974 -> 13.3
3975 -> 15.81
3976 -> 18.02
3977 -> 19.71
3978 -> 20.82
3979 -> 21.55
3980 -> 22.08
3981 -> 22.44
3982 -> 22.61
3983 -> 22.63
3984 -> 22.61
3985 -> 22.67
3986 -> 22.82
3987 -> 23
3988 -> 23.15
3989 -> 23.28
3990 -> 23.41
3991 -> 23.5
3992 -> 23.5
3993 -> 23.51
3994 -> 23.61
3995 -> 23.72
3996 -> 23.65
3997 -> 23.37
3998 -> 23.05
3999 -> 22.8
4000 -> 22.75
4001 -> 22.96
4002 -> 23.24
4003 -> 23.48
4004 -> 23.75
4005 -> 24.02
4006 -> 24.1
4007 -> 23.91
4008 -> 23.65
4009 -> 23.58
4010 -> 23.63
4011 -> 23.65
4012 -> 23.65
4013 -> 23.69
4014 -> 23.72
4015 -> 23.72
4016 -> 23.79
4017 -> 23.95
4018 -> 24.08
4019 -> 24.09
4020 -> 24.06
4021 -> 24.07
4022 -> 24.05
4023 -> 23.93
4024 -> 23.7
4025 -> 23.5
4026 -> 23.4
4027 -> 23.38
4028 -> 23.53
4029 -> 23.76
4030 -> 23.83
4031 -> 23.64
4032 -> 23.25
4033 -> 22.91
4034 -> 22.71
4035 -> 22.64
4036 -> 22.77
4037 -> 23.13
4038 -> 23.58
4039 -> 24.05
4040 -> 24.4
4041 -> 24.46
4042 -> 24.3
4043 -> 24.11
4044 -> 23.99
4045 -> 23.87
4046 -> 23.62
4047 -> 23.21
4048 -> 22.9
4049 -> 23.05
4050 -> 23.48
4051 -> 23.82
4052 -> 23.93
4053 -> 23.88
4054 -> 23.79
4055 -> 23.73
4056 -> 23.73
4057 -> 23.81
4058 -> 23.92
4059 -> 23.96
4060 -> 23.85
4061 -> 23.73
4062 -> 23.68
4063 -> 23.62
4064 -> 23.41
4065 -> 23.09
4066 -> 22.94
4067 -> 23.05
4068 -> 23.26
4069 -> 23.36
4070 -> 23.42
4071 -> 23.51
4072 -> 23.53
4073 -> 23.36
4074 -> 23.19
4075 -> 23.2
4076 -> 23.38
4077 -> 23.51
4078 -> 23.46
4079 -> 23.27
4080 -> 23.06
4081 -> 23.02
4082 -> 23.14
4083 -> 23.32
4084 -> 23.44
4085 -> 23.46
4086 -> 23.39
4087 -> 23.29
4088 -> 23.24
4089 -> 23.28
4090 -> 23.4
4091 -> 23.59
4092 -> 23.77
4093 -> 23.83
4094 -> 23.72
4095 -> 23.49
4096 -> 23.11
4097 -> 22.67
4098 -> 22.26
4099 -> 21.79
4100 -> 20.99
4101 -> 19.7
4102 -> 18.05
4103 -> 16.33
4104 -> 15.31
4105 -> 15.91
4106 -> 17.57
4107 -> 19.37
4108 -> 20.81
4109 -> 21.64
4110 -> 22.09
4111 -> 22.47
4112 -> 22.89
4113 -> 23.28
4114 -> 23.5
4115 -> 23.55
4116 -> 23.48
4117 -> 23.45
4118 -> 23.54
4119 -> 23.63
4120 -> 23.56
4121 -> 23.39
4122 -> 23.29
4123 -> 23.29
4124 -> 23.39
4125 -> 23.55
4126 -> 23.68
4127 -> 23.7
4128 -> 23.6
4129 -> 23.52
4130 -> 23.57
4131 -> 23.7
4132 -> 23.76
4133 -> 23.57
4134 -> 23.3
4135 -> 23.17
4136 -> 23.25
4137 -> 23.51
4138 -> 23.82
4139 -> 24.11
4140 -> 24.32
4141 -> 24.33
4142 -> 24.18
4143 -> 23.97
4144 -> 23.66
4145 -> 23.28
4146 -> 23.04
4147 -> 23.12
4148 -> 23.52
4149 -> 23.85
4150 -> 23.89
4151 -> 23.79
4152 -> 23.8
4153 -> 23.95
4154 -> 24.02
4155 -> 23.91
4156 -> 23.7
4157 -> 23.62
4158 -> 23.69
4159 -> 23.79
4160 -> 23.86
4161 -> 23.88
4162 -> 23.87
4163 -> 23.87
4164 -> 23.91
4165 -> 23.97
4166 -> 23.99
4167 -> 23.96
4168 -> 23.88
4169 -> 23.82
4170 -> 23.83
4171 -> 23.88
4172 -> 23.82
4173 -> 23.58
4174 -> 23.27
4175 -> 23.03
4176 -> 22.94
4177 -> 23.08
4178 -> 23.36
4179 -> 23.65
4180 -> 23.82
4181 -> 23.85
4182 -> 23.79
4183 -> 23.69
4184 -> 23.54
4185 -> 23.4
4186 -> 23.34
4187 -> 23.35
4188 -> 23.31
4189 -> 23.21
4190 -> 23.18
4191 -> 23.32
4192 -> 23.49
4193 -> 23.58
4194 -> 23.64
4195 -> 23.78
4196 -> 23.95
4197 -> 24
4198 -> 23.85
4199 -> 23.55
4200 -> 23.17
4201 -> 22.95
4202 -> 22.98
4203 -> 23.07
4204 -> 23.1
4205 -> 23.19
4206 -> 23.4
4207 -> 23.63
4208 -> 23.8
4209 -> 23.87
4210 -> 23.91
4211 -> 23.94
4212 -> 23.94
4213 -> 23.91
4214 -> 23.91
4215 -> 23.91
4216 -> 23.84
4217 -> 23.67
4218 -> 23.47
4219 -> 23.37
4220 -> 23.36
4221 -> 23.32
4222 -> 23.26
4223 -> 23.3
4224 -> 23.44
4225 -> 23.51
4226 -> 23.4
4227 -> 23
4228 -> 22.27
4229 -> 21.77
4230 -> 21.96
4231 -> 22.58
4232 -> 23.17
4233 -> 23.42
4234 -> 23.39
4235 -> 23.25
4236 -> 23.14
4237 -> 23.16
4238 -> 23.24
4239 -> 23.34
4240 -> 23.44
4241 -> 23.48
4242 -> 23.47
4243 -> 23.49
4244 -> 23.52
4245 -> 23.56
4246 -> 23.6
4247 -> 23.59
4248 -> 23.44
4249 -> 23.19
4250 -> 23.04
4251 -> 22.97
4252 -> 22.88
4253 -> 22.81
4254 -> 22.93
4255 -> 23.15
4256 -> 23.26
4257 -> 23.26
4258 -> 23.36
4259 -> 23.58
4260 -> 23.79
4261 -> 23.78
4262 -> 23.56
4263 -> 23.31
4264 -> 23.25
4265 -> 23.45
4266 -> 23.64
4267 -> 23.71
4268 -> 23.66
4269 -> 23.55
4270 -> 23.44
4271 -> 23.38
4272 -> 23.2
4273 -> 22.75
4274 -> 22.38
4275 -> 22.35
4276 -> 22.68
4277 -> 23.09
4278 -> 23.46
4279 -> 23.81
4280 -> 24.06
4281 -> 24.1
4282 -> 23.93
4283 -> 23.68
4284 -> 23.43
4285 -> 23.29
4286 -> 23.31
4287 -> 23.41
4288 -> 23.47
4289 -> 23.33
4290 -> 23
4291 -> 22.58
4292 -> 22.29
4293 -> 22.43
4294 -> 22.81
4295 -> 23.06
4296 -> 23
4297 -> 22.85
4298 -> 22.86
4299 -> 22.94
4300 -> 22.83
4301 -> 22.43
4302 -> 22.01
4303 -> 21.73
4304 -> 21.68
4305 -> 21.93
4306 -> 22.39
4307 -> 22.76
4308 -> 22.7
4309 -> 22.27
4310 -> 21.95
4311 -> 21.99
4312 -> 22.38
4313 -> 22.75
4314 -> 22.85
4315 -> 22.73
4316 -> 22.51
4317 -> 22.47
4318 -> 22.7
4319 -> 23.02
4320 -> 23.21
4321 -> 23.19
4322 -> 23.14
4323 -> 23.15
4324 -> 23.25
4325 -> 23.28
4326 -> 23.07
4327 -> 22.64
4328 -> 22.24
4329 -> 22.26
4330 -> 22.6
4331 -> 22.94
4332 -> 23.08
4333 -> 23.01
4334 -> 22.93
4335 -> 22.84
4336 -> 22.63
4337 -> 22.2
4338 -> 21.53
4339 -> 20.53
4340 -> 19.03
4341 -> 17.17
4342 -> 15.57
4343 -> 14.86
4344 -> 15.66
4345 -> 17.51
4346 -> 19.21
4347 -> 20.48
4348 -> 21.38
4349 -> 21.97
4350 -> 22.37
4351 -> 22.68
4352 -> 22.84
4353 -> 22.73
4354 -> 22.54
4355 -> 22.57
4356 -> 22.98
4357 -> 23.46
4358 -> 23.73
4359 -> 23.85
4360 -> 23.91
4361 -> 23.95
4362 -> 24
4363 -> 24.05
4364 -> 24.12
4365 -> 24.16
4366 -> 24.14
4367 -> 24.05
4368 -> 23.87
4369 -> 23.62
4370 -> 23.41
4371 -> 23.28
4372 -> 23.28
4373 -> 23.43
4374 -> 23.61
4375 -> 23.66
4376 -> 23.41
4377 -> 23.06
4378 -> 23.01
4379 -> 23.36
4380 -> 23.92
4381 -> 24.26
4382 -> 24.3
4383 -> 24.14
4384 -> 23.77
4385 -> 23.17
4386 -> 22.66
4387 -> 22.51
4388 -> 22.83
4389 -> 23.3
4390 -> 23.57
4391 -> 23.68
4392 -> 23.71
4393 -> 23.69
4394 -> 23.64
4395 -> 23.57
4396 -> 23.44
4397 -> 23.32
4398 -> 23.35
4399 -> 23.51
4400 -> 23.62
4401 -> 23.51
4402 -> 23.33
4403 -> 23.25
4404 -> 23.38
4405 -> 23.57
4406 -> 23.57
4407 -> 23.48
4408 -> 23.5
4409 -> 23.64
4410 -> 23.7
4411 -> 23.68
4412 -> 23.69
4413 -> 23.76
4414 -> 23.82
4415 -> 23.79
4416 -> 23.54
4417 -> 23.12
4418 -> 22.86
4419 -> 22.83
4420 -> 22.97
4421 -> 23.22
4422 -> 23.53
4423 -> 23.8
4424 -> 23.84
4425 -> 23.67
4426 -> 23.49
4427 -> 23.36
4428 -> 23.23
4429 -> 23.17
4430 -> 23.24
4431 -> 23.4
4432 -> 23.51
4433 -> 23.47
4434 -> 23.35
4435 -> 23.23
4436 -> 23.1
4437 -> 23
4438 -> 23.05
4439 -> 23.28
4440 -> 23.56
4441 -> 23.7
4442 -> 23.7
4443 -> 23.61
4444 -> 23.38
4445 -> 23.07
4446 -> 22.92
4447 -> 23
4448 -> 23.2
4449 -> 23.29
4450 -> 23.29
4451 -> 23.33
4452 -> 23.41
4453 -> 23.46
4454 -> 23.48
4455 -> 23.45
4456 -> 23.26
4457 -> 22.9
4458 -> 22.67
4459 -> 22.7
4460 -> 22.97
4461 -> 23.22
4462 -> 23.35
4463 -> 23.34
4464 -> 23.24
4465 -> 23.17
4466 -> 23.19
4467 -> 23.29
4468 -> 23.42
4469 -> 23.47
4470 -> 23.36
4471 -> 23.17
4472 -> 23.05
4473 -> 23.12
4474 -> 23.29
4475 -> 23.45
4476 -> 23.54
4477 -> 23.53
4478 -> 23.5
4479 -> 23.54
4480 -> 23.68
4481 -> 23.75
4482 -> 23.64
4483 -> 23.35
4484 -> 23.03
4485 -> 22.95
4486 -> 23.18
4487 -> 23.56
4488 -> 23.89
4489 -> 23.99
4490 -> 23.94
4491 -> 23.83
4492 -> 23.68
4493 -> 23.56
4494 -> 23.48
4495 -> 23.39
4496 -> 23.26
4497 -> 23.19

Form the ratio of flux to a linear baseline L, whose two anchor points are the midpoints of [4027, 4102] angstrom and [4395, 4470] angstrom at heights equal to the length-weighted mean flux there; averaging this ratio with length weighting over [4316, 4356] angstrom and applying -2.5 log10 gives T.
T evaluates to 0.09 mag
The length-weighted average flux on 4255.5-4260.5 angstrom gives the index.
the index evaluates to 23.4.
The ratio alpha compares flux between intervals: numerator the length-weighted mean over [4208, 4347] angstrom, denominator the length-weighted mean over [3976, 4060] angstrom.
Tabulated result 1.0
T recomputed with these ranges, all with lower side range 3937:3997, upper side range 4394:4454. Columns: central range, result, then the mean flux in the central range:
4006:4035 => -0.153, 23.7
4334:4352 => 0.142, 20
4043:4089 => -0.127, 23.5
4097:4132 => -0.035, 21.9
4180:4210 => -0.082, 23.5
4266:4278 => -0.039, 23.1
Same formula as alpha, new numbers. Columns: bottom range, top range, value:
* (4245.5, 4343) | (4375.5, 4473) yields 1.03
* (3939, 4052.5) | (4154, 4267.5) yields 1.07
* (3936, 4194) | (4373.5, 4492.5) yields 1.04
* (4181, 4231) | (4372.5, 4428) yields 1.00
